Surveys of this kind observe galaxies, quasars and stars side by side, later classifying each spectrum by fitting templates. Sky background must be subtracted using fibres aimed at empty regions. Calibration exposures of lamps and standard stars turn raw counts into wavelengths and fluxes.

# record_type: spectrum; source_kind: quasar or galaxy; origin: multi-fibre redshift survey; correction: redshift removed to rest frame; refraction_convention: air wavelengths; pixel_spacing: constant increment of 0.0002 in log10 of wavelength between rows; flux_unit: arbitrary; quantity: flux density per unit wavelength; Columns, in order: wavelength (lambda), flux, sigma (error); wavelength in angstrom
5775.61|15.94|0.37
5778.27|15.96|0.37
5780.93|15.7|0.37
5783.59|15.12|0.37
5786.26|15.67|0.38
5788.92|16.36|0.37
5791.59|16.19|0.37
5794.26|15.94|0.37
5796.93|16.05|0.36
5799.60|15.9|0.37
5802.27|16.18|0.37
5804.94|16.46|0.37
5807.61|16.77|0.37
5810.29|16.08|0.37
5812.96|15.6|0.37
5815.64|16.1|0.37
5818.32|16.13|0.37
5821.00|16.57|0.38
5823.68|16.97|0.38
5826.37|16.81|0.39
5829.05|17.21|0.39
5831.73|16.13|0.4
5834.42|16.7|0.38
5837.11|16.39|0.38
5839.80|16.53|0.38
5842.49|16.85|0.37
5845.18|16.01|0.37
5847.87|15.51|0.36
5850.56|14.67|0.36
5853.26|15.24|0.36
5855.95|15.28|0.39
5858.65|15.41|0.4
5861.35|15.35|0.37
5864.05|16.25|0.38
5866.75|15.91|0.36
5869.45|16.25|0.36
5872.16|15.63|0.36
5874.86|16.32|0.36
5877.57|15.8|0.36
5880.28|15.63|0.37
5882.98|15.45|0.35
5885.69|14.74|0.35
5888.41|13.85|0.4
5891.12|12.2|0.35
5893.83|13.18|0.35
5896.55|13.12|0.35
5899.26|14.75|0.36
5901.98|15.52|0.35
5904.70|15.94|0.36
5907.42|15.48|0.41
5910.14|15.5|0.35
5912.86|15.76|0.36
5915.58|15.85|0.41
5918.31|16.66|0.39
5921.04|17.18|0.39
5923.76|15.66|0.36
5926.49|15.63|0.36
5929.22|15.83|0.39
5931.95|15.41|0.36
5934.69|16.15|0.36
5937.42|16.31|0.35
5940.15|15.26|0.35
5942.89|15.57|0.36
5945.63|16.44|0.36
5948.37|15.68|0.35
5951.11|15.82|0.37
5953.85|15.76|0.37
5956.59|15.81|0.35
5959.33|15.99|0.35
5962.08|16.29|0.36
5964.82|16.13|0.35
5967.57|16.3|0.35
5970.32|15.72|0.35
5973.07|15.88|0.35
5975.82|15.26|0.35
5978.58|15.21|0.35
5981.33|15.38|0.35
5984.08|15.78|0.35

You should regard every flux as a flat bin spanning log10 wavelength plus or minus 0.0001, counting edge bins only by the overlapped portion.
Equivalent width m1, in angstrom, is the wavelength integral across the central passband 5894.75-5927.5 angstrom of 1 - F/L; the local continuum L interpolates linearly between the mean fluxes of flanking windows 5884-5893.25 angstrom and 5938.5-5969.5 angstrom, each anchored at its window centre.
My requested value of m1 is -2.6 angstrom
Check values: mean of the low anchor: 13.6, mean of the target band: 15.6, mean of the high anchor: 15.9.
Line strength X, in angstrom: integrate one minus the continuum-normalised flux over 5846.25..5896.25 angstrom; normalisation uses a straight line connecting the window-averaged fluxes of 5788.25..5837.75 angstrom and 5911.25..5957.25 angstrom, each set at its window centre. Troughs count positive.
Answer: 3.2 angstrom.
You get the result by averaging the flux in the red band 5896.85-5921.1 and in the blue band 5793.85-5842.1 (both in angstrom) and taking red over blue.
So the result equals 1.0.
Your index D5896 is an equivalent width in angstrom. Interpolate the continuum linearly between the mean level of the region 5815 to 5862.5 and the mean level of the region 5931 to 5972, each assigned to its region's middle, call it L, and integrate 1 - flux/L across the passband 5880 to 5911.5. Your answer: 2.8 angstrom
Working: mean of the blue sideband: 16.1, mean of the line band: 14.6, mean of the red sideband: 15.9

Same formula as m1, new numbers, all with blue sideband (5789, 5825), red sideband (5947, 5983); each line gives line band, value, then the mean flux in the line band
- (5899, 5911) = 0.3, 15.5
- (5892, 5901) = 1.3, 13.7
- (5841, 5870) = 0.7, 15.7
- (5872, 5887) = 0.4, 15.6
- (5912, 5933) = -0.1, 16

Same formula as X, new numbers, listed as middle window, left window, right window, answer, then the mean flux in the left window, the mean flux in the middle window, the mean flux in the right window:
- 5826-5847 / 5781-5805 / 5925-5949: -0.8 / 15.9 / 16.5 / 15.8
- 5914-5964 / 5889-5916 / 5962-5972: -1.6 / 14.7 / 16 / 16.1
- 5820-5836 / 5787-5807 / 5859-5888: -0.8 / 16.2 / 16.7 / 15.7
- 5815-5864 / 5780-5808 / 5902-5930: -0.4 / 16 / 16.1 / 15.9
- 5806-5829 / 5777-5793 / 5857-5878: -0.9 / 15.8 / 16.4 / 15.9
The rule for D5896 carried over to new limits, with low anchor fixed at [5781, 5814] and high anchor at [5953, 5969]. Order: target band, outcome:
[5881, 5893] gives 1.5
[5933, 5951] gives 0.2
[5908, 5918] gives 0.2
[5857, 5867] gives 0.2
